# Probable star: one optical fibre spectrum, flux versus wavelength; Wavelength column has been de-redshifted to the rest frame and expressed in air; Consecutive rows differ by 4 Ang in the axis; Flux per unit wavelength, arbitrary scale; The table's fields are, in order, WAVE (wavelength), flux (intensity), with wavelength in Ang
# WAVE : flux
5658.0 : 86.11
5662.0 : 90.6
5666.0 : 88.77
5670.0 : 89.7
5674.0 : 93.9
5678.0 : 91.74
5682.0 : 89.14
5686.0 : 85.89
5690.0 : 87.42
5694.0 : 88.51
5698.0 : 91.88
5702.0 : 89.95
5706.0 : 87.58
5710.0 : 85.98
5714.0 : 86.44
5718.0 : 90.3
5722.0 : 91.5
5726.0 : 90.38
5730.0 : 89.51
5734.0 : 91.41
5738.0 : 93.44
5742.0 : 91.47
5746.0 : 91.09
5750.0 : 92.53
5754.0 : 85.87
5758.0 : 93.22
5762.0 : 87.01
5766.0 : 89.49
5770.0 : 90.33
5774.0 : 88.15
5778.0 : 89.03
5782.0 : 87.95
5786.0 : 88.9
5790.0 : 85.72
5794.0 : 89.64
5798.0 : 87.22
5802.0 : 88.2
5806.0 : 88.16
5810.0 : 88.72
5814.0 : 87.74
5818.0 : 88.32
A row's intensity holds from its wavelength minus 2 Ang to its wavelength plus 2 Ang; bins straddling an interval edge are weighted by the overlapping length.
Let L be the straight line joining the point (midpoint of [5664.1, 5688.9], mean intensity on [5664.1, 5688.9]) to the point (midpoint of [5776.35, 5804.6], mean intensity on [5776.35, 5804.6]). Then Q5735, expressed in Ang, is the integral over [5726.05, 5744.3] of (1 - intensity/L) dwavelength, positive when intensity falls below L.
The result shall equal -0.5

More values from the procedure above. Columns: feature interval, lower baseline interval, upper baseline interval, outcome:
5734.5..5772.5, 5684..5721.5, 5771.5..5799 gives -1.0 Ang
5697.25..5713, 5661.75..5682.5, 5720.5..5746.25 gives 0.4 Ang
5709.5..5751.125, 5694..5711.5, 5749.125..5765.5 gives -0.6 Ang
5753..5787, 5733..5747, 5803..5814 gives 0.5 Ang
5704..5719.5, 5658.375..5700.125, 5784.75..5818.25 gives 0.3 Ang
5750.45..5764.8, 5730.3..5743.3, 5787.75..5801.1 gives 0.2 Ang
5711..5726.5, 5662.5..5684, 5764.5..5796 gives 0.1 Ang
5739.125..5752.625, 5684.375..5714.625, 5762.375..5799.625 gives -0.5 Ang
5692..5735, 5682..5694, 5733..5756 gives -0.2 Ang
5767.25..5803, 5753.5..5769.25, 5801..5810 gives 0.2 Ang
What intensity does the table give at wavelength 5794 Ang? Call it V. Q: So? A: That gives 89.64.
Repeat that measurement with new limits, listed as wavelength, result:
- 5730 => 89.51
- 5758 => 93.22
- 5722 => 91.5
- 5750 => 92.53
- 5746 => 91.09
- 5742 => 91.47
